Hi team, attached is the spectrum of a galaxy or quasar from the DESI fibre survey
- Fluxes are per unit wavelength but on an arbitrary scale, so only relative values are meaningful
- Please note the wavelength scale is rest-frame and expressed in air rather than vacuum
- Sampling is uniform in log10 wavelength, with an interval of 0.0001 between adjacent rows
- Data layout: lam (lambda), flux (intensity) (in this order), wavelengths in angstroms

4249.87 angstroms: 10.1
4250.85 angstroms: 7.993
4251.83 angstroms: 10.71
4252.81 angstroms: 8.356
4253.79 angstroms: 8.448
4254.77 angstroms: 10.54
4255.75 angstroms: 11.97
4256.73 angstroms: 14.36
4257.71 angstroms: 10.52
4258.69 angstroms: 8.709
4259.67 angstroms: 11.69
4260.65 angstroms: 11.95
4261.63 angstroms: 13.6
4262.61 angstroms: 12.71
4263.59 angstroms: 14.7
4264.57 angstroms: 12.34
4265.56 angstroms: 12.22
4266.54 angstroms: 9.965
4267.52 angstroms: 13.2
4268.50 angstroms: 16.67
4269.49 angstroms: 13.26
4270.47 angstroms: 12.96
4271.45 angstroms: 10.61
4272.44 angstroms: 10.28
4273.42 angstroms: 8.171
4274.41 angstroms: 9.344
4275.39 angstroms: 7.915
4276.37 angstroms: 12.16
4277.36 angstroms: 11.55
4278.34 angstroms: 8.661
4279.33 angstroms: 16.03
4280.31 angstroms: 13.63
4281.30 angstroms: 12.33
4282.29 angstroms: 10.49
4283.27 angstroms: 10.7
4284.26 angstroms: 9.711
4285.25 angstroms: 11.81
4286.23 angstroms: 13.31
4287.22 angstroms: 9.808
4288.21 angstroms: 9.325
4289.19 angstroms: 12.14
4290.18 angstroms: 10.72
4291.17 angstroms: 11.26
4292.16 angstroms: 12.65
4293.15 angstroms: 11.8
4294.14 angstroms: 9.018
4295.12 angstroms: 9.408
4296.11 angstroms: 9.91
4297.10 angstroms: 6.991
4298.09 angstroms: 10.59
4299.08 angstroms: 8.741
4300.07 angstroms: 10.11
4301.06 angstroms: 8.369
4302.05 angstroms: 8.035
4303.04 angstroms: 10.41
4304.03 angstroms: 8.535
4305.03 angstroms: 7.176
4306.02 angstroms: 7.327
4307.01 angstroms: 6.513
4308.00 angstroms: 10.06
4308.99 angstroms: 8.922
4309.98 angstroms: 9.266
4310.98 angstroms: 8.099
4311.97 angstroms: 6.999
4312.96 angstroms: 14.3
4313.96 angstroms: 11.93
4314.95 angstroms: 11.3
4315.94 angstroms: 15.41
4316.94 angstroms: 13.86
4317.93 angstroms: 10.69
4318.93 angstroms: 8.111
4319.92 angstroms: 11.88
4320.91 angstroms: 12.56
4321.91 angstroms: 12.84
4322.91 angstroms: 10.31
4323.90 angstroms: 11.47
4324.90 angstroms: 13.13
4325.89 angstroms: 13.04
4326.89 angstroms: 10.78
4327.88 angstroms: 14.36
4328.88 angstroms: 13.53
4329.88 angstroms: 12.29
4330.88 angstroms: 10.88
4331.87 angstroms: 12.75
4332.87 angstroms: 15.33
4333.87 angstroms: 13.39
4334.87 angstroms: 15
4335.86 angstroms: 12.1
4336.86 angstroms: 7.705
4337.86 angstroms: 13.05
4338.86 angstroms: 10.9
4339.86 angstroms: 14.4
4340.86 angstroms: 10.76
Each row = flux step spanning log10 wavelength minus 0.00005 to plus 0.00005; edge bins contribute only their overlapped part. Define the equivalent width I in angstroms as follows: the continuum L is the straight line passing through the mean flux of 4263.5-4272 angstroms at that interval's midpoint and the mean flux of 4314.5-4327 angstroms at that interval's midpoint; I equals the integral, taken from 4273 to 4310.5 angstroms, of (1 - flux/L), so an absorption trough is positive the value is 7.10 angstroms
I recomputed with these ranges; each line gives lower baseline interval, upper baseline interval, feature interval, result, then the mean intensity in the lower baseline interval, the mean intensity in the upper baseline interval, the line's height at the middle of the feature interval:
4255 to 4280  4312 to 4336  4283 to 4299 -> 2.1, 11.8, 12.5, 12.1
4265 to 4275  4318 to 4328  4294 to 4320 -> 4.5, 11.6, 11.7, 11.7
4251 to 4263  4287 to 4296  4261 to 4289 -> -2.2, 11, 10.7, 10.8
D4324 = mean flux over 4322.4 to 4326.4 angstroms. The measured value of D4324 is 12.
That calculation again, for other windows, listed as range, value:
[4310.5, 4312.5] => 7.69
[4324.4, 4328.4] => 12.8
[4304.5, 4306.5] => 7.24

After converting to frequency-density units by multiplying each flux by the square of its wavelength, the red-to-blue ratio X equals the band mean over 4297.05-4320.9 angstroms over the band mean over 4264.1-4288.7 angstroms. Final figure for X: 0.87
